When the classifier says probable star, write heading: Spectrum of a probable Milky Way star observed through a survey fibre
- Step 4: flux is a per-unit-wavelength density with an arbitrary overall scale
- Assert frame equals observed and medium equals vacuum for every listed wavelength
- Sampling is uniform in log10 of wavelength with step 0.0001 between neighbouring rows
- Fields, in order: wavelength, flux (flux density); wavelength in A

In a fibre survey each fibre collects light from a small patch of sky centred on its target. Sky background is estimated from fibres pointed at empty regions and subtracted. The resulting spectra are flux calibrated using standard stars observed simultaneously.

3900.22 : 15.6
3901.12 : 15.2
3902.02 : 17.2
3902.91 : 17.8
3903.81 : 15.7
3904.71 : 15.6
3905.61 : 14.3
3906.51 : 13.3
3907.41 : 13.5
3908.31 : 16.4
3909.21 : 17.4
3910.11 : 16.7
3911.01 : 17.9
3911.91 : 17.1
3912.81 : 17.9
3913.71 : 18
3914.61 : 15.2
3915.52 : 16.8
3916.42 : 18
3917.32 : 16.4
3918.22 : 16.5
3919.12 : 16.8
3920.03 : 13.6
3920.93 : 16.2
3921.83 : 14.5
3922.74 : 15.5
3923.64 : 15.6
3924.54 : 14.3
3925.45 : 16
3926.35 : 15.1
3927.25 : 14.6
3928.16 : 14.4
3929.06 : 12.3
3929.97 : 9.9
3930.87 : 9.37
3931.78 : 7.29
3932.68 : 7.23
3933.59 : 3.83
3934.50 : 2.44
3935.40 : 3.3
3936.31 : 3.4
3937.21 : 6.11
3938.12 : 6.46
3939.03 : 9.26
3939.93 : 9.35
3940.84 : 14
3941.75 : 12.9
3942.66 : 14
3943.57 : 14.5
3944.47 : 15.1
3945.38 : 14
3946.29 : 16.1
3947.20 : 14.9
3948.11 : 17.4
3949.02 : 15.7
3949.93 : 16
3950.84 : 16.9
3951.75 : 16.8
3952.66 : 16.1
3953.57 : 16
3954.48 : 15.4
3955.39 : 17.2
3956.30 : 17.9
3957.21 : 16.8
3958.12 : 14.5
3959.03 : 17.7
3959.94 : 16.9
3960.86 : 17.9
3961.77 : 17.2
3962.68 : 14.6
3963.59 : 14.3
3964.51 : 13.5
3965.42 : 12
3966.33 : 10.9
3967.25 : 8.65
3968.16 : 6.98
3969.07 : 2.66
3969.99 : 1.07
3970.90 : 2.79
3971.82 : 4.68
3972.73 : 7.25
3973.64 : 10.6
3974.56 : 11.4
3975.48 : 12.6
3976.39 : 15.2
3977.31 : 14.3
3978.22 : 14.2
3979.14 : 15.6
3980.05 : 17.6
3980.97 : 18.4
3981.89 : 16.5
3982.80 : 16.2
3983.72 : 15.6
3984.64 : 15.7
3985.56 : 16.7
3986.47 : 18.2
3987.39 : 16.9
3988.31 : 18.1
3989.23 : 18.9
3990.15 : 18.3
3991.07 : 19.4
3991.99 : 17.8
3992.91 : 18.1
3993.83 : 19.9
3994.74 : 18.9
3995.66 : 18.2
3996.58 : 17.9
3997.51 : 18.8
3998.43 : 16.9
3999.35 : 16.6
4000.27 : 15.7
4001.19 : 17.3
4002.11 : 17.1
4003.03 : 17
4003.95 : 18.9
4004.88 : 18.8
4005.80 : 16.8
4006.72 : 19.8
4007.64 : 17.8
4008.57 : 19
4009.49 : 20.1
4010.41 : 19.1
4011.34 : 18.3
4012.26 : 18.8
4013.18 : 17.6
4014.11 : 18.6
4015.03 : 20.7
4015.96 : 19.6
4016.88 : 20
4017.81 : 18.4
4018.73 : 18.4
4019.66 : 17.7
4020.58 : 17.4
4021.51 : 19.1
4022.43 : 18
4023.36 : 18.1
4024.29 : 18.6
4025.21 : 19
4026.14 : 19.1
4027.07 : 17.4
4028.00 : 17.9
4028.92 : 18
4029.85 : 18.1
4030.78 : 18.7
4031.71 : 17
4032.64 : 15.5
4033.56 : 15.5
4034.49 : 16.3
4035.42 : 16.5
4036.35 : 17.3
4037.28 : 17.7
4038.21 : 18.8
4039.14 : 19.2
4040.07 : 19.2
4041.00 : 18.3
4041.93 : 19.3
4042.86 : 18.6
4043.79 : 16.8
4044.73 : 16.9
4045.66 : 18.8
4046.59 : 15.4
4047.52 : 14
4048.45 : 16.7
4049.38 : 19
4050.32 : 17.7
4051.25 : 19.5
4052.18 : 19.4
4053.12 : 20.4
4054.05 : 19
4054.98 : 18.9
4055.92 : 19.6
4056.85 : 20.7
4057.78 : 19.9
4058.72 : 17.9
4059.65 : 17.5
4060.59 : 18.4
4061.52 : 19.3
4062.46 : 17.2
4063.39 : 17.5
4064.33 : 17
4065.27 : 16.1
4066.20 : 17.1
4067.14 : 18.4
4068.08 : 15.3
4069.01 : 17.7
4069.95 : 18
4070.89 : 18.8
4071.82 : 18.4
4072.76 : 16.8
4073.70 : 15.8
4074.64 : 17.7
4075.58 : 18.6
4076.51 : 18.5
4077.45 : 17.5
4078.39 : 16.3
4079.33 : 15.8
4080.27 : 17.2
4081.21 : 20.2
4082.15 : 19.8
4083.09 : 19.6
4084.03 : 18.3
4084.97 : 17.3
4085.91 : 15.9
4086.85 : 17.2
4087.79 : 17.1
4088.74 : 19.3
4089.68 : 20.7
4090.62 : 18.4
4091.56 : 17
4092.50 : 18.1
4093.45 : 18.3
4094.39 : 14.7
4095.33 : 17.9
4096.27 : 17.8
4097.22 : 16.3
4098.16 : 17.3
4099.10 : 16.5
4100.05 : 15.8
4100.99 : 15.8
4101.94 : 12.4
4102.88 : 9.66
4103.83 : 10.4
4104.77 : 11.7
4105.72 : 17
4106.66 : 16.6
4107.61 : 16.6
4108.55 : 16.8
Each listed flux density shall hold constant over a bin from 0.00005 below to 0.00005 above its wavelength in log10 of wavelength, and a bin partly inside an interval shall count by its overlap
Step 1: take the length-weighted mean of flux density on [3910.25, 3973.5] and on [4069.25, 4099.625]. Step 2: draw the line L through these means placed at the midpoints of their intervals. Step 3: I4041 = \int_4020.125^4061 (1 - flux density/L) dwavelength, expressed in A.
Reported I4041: -4.6 A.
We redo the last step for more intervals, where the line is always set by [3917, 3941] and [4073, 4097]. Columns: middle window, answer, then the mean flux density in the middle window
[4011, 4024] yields -3.23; 18.6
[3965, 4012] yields -4.89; 15.2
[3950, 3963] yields -4.45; 16.6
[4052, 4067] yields -1.61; 18.5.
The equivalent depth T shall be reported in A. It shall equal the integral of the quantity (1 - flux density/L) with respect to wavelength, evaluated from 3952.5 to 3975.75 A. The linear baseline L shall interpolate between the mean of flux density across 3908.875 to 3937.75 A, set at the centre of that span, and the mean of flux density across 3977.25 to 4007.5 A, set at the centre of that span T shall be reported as 5.1 A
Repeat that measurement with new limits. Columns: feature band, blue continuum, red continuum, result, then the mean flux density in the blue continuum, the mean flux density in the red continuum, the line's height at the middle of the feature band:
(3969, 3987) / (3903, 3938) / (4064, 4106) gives 2.5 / 13.4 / 16.9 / 14.6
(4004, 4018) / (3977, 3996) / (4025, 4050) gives -1.2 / 17.3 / 17.6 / 17.5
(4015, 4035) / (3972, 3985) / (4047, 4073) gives -2.0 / 14.2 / 18.1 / 16.4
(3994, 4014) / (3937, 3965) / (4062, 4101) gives -2.8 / 14.8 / 17.5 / 15.9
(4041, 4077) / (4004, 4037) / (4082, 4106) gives -1.4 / 18.2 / 16.5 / 17.3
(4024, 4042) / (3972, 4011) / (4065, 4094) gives -0.6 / 16.8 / 17.8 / 17.3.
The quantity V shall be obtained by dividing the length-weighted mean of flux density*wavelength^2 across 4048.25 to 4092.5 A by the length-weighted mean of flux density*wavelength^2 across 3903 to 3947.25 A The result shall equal 1.47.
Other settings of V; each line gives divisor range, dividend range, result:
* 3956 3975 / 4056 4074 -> 1.65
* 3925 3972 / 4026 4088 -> 1.56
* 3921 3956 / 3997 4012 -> 1.49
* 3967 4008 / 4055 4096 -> 1.24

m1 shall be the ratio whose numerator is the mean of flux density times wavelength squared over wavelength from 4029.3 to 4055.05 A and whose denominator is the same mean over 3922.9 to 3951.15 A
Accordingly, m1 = 1.6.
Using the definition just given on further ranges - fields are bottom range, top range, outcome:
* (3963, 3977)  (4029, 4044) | 2.02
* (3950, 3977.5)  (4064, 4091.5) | 1.48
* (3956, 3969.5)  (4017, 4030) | 1.40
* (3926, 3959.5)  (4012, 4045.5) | 1.51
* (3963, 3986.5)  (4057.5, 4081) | 1.54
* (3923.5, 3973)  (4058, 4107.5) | 1.52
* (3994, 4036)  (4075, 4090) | 1.03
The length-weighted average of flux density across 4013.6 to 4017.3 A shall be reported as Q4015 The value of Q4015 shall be 19.7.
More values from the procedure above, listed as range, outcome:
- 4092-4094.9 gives 17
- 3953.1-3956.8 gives 16.6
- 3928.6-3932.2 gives 9.75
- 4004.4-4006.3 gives 17.8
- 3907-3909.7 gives 15.8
